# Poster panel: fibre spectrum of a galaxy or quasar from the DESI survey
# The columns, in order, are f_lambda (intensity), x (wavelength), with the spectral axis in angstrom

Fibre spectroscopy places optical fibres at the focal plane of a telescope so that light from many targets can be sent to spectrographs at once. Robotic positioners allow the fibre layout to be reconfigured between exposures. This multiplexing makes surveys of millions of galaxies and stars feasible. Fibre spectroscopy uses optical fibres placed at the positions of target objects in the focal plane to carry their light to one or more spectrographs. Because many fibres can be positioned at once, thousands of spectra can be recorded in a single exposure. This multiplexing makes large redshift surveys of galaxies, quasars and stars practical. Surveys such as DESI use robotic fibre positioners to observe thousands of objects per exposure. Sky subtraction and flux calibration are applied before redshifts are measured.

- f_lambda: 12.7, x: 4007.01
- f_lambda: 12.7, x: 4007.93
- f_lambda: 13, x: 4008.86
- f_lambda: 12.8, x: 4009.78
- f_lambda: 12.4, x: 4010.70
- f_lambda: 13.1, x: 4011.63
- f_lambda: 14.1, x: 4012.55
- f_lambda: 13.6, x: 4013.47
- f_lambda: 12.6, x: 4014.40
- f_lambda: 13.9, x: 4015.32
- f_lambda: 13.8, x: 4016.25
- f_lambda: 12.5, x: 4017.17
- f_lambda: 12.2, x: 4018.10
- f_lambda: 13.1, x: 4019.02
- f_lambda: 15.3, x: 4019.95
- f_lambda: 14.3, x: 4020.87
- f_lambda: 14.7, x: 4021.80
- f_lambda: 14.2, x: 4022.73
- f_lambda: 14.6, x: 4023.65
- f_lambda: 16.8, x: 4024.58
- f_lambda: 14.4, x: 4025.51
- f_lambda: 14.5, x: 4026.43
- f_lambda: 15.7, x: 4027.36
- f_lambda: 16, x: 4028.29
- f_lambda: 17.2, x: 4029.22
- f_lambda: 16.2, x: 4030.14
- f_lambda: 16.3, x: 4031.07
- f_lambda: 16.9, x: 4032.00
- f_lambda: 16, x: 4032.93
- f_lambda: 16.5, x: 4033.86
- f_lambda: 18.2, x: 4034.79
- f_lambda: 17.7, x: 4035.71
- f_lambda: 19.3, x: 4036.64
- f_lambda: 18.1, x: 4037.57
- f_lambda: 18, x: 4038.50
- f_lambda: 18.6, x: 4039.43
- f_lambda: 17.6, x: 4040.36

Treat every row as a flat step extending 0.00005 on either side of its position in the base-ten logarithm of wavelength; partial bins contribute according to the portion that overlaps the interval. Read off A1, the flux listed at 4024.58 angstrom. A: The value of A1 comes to 16.8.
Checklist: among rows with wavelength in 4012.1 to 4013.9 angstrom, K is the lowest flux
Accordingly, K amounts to 13.6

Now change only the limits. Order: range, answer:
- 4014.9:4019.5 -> 12.2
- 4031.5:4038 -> 16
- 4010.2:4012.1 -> 12.4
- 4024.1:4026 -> 14.4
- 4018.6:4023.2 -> 13.1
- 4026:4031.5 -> 14.5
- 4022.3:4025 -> 14.2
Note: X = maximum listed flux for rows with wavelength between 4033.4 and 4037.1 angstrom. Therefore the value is 19.3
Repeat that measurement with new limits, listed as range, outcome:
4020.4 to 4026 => 16.8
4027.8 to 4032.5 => 17.2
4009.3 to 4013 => 14.1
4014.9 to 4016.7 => 13.9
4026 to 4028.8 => 16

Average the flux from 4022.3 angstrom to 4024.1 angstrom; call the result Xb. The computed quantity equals 14.5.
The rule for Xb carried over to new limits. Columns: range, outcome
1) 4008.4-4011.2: 12.7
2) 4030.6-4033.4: 16.4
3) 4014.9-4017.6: 13.4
